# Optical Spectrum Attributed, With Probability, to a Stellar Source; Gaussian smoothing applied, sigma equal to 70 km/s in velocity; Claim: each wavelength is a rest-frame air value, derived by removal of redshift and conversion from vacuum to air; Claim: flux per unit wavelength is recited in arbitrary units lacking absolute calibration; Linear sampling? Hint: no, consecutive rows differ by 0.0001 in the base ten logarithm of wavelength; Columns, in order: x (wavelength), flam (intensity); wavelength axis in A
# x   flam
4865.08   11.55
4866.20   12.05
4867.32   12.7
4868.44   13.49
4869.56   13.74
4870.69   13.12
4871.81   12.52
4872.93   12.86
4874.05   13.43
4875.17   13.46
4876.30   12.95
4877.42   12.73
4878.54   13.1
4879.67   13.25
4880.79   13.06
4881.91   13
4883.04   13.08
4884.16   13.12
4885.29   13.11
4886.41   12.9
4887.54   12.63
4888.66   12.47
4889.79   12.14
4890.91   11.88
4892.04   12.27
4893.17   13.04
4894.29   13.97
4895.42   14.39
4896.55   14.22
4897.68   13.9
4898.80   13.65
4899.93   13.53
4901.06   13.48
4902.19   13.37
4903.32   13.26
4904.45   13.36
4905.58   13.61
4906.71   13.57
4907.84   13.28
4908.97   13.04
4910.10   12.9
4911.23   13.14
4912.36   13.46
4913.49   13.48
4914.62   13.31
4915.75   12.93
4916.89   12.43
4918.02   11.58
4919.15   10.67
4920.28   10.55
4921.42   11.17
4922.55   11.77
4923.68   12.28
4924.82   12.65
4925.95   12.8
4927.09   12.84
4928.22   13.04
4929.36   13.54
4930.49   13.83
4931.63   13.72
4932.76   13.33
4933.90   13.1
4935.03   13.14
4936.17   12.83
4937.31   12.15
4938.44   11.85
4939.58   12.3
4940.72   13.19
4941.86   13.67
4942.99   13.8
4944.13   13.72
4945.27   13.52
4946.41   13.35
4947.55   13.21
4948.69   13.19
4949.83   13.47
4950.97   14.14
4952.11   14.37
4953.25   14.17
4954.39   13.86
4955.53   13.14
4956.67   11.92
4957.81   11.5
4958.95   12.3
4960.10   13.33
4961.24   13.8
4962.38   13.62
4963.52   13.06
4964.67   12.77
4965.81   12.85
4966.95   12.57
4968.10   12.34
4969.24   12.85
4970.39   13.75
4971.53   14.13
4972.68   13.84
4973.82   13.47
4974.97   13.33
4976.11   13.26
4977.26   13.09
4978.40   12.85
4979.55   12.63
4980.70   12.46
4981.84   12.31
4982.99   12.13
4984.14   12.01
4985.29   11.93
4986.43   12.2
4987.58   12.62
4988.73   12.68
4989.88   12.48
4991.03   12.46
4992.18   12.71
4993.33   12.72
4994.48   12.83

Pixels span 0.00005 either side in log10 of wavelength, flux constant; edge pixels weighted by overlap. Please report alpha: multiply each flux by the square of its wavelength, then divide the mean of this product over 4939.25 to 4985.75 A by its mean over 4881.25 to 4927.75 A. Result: 1.0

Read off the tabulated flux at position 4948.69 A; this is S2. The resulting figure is 13.19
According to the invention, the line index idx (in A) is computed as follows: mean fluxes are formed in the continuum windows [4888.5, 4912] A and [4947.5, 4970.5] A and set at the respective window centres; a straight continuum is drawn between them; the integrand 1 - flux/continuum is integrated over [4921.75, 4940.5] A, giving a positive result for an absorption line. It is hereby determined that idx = 0.6 A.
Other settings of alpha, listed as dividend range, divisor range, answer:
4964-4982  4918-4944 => 1.05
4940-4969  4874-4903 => 1.03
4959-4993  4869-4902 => 1.02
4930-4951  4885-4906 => 1.02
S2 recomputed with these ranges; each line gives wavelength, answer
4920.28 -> 10.55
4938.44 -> 11.85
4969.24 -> 12.85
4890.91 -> 11.88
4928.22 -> 13.04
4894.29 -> 13.97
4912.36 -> 13.46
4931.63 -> 13.72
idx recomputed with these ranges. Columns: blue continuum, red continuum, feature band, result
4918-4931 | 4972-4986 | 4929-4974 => -2.5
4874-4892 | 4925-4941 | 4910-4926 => 0.8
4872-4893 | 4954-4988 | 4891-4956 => -1.3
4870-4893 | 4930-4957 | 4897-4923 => 0.4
